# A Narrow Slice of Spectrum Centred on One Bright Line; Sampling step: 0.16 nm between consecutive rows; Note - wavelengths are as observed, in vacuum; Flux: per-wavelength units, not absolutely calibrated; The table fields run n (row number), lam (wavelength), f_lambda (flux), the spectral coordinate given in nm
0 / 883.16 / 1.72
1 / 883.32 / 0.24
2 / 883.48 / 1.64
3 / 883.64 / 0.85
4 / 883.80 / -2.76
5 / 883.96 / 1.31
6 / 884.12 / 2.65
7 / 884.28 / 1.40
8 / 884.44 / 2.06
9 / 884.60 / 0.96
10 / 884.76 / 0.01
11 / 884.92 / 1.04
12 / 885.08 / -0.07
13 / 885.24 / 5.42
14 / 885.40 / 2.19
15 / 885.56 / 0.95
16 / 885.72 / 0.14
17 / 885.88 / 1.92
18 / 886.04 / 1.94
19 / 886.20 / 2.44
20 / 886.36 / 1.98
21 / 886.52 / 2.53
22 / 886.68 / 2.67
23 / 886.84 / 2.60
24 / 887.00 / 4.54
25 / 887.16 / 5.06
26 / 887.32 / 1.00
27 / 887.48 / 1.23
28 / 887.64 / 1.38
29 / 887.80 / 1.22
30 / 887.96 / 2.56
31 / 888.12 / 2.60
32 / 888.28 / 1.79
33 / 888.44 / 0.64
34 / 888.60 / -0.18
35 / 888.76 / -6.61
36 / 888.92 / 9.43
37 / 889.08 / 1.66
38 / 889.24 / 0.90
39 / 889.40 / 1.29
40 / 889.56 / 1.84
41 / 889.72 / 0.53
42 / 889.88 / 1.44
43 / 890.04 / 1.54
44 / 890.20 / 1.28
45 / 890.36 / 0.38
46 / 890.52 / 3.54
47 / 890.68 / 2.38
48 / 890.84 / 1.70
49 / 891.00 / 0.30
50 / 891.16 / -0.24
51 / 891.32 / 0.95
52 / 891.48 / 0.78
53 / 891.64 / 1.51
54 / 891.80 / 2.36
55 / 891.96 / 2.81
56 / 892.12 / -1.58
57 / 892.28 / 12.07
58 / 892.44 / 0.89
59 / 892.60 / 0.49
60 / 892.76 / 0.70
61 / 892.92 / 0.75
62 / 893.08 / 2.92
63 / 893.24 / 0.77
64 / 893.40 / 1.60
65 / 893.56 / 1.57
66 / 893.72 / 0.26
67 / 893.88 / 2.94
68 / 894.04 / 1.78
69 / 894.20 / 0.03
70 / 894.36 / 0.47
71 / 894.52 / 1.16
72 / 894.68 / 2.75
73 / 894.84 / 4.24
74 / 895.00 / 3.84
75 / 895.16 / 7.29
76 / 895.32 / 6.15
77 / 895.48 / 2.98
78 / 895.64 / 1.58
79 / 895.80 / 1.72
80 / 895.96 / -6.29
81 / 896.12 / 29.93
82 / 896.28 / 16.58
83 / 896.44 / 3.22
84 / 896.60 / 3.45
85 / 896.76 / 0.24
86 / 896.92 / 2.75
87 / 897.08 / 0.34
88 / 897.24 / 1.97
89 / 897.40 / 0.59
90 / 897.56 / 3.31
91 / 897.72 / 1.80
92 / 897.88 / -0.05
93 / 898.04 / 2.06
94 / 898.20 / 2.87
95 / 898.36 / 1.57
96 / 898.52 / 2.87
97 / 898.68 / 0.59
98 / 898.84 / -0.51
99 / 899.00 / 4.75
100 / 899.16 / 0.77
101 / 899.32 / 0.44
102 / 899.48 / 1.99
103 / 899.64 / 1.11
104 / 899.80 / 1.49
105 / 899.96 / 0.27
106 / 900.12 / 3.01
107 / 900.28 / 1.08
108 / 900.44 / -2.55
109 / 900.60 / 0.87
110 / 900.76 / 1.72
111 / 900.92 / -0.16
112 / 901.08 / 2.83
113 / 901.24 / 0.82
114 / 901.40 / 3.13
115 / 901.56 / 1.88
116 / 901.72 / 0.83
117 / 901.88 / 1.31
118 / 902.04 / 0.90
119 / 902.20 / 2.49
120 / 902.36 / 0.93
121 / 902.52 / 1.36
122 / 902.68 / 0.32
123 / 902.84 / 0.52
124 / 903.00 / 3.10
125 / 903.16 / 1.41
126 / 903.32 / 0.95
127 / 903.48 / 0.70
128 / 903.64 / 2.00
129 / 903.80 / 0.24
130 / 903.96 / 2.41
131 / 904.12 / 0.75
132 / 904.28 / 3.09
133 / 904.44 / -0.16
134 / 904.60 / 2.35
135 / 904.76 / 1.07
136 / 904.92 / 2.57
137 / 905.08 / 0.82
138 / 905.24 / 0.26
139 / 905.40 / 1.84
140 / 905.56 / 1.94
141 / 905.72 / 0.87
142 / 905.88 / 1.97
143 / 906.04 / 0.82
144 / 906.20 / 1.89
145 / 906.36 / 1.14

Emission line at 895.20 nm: H-beta 4861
